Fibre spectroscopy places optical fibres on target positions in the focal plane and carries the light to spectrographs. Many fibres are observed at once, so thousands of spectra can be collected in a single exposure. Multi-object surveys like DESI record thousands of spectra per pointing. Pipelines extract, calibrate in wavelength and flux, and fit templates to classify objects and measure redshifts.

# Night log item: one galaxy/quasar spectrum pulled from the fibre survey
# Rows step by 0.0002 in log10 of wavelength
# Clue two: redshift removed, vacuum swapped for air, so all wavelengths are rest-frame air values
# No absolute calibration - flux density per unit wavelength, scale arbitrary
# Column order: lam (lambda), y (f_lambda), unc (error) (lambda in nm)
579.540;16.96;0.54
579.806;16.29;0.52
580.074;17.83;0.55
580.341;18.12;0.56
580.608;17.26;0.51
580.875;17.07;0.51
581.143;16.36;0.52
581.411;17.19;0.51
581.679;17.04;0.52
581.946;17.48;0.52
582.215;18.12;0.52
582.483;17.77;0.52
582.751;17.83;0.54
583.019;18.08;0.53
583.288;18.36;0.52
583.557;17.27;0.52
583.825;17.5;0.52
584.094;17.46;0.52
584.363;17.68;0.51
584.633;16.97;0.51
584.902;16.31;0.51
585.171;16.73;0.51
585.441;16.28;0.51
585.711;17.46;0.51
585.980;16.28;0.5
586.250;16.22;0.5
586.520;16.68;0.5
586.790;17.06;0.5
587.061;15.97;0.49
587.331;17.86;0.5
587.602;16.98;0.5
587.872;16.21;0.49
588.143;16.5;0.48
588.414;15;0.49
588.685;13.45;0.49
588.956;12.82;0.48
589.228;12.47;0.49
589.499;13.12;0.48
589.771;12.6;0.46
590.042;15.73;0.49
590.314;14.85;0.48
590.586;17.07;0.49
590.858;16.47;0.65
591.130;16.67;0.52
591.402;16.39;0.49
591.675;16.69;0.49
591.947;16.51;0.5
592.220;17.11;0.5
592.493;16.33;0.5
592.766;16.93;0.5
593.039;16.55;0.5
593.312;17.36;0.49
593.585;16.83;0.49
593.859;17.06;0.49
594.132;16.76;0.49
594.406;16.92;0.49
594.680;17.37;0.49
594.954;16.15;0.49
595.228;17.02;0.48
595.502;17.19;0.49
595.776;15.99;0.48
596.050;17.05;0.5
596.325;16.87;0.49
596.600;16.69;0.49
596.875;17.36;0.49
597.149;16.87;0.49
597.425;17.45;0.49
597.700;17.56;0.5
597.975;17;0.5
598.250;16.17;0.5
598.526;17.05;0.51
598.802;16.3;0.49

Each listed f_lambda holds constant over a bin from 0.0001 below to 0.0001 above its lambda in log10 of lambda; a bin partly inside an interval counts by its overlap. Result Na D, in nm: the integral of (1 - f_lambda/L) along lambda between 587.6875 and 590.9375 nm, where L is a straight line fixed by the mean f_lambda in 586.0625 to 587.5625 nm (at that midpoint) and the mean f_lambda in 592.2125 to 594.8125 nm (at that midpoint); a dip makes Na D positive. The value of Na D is 0.41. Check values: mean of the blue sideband 16.7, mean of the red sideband 16.9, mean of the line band 14.7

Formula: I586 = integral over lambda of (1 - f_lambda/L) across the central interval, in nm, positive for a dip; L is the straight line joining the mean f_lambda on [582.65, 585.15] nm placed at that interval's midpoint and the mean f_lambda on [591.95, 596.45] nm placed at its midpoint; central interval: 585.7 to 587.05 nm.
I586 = 0.05 nm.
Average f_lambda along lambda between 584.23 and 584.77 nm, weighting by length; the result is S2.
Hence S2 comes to 17.3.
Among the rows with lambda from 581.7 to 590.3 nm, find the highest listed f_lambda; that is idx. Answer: 18.36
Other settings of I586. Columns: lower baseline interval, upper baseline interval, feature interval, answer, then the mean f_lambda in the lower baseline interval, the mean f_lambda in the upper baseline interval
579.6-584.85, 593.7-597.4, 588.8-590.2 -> 0.307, 17.4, 16.9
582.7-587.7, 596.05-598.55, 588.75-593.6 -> 0.401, 17.1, 17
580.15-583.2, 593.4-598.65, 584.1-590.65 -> 0.568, 17.5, 16.9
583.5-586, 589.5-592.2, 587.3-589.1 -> 0.104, 17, 15.8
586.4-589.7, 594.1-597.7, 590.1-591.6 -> -0.039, 15.3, 16.9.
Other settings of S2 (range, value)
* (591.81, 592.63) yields 16.6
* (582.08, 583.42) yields 18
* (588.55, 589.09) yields 13.1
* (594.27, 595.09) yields 16.8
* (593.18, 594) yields 17.1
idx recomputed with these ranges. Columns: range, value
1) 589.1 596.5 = 17.37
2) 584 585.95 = 17.68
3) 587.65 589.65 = 16.5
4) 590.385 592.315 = 17.11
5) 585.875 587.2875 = 17.06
